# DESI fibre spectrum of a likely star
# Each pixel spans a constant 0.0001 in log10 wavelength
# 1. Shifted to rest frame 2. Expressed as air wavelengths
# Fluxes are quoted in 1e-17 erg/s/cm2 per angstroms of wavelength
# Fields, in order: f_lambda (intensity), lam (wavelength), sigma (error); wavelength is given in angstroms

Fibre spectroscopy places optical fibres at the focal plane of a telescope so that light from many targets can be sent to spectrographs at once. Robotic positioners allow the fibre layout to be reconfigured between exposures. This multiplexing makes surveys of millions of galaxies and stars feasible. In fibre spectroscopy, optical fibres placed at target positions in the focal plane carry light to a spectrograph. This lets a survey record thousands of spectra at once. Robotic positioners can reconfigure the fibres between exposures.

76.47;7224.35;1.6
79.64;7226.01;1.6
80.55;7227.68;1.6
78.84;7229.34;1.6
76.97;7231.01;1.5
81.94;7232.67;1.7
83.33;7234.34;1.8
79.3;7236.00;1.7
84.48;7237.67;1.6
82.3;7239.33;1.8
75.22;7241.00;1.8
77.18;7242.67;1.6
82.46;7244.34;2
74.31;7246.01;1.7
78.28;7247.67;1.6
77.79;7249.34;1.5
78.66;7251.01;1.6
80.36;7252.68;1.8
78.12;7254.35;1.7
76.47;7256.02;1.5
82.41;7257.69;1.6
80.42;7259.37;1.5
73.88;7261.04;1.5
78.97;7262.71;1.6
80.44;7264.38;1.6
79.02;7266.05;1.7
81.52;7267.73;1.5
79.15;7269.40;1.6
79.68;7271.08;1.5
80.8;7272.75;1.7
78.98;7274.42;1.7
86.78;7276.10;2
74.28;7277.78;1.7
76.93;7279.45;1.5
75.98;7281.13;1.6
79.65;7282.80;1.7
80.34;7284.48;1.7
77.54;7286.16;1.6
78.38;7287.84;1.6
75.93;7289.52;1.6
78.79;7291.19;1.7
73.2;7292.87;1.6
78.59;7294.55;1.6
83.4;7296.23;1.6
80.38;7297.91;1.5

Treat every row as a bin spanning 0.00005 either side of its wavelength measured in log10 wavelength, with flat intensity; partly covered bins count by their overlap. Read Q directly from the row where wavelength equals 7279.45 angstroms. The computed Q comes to 76.93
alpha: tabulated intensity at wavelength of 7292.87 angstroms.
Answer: 73.2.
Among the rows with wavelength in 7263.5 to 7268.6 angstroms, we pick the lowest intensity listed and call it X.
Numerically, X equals 79.02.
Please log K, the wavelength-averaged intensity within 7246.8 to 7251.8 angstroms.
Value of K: 78.3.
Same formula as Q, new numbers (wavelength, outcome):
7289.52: 75.93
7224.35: 76.47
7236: 79.3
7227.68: 80.55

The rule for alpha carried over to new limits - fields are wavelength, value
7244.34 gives 82.46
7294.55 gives 78.59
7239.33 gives 82.3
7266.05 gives 79.02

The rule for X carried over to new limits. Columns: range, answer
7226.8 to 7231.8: 76.97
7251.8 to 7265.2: 73.88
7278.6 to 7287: 75.98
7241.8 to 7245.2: 77.18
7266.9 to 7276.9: 78.98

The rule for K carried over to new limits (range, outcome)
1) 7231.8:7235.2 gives 82.7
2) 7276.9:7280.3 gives 75.7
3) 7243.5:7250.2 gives 78.2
